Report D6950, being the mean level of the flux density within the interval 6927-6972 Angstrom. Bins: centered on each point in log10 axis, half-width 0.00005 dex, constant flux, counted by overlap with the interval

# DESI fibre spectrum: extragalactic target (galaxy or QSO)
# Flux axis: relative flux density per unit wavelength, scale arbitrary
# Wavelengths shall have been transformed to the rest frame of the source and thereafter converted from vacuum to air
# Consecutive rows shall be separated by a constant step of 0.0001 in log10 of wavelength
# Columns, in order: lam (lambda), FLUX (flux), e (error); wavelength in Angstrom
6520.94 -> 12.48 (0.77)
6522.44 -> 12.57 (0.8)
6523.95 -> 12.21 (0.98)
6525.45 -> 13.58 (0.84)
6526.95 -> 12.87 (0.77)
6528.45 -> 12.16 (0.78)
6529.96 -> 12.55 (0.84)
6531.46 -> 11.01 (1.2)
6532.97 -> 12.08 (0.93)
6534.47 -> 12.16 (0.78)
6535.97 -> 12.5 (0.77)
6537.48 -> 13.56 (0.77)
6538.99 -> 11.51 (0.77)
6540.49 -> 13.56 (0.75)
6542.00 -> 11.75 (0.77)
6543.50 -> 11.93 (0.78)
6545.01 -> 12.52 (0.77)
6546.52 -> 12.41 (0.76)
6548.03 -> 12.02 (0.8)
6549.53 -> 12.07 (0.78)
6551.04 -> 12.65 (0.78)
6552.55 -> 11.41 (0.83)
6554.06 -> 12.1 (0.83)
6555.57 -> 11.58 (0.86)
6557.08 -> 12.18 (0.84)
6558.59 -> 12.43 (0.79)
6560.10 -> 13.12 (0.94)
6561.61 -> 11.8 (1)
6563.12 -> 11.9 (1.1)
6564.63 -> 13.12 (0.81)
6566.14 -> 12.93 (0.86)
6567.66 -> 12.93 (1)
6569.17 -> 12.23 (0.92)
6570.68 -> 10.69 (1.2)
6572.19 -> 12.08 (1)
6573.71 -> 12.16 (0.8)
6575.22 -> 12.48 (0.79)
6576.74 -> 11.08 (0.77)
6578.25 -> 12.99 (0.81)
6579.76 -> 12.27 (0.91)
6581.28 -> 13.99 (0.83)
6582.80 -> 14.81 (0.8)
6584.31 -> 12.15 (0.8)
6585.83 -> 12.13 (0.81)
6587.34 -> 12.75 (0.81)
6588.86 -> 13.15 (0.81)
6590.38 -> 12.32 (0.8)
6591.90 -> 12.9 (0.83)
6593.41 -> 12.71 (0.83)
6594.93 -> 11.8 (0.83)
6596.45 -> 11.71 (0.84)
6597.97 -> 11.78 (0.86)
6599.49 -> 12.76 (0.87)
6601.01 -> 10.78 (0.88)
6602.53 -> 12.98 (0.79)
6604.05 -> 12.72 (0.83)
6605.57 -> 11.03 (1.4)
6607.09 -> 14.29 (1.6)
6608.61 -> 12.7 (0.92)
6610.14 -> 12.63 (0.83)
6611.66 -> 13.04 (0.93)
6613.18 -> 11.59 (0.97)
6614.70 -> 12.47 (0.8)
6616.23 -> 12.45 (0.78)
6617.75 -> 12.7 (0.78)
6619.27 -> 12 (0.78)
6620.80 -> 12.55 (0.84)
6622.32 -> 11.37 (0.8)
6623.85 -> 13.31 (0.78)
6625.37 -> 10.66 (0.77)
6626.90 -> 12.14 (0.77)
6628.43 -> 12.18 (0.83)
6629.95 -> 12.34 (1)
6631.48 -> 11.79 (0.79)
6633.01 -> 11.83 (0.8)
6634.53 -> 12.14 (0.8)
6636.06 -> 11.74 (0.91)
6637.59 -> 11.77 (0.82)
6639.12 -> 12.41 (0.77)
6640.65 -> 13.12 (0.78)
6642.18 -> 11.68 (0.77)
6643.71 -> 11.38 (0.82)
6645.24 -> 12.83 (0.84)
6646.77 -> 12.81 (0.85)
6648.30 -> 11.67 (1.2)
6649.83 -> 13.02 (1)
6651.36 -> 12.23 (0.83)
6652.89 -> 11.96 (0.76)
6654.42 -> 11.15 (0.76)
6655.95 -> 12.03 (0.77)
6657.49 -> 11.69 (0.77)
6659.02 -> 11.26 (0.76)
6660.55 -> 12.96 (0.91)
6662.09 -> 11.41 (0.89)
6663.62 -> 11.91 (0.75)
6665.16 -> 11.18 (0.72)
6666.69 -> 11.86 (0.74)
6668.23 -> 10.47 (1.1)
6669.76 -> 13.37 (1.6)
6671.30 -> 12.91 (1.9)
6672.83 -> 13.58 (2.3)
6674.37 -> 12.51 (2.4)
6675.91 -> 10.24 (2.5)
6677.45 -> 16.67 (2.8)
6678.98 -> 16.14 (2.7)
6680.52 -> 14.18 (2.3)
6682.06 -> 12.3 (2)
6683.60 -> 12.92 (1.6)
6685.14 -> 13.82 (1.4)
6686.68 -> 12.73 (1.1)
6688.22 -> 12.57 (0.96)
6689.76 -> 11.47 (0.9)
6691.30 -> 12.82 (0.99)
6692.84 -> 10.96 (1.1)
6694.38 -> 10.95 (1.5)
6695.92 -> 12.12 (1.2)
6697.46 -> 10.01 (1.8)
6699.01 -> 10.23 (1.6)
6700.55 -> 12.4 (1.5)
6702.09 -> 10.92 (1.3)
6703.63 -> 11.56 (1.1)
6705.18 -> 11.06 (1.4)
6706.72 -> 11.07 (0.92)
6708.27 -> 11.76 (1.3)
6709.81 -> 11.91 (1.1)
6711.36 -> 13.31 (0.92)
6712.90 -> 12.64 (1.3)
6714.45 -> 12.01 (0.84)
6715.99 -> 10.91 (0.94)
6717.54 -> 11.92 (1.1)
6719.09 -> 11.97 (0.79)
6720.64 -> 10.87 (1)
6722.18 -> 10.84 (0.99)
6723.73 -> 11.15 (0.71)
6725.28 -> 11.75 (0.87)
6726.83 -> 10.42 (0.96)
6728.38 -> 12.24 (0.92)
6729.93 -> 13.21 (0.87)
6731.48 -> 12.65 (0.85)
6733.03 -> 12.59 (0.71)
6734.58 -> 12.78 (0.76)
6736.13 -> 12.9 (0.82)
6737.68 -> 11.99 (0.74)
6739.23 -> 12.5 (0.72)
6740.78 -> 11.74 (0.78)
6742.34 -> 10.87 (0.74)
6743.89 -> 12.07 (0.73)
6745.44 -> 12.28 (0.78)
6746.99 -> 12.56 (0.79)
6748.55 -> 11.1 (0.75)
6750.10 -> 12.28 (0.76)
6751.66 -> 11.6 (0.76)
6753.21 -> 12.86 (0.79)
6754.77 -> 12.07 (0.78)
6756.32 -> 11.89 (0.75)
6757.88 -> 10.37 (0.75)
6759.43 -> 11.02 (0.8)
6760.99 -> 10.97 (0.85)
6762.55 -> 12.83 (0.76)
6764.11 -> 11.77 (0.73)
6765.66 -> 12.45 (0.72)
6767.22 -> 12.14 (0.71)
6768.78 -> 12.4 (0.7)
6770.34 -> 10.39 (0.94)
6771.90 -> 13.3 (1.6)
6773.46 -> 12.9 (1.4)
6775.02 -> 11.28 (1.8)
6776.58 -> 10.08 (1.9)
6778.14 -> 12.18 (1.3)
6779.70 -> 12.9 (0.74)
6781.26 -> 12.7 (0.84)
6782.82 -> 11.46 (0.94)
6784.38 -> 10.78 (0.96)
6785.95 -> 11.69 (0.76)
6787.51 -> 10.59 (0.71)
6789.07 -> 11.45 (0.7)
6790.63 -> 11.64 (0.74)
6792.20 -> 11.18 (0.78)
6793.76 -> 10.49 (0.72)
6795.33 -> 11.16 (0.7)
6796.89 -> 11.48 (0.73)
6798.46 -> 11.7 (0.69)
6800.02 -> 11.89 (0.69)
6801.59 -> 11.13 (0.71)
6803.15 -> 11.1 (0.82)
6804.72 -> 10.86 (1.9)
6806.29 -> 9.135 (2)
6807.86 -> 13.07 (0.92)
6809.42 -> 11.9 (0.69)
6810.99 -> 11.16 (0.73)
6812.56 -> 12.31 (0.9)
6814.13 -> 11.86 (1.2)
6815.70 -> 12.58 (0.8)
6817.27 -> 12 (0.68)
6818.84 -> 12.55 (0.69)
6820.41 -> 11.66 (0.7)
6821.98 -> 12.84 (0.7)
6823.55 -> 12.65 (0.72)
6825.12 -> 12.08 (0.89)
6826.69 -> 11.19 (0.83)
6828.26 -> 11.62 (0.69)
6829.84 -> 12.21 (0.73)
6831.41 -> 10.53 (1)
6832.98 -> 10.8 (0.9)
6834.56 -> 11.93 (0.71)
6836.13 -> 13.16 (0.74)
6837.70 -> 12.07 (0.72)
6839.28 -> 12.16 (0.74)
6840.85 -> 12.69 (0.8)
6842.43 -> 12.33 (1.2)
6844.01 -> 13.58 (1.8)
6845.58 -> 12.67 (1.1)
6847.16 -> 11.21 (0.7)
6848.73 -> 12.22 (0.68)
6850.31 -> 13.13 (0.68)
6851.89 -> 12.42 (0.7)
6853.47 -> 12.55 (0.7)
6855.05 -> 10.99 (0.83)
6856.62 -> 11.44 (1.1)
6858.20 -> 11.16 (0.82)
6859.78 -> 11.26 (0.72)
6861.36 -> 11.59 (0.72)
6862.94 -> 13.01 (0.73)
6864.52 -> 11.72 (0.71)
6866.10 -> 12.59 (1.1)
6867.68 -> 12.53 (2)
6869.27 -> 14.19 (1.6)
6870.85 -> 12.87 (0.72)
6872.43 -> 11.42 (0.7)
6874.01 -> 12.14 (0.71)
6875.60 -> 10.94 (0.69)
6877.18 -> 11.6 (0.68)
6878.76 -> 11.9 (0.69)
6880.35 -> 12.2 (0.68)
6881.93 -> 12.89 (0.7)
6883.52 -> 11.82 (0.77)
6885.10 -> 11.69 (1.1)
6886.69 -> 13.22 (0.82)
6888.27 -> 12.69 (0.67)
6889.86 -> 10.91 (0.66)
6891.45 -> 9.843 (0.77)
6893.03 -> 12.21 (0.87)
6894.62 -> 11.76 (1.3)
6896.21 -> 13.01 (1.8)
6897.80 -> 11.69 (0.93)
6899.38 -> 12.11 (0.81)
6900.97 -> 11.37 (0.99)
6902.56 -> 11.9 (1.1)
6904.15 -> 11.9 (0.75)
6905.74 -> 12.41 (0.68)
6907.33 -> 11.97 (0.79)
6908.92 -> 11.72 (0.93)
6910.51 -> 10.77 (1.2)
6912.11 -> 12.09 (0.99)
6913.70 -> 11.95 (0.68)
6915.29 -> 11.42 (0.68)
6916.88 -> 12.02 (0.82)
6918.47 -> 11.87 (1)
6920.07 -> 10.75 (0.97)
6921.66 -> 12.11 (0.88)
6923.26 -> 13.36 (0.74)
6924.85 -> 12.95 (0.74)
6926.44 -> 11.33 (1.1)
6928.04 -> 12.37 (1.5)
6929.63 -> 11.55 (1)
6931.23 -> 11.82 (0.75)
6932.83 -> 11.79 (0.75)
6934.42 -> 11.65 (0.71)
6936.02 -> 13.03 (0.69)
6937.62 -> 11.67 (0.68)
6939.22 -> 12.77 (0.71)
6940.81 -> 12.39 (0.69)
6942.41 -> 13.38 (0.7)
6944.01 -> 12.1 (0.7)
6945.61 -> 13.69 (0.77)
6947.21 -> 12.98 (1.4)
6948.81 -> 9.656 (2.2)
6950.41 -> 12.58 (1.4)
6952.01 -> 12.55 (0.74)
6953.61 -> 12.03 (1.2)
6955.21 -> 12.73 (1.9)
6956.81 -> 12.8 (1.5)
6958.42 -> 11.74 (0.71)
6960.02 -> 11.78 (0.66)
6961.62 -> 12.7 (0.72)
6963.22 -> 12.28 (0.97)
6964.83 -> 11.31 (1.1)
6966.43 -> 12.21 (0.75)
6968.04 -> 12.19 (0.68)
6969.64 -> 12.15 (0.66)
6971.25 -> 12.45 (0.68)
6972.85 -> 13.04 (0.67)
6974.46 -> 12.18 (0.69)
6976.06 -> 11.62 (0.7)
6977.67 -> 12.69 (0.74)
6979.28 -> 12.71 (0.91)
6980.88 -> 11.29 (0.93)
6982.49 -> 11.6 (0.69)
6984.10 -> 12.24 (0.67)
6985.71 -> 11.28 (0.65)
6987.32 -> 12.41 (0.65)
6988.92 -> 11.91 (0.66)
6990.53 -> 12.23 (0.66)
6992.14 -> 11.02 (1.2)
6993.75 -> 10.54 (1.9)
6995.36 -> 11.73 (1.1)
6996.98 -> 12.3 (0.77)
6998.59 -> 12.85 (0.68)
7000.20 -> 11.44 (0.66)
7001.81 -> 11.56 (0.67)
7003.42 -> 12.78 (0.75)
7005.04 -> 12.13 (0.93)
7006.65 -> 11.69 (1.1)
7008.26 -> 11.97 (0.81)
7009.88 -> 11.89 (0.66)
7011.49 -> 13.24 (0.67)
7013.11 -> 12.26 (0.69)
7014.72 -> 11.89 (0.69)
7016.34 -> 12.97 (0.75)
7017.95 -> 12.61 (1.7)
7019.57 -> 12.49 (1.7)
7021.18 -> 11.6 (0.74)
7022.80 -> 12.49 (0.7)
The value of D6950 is 12.2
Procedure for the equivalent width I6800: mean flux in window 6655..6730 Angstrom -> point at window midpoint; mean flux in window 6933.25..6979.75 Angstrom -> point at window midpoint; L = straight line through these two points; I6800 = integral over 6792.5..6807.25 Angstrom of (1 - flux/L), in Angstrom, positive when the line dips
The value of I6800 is 1.4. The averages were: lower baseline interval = 12.1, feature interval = 11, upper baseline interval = 12.3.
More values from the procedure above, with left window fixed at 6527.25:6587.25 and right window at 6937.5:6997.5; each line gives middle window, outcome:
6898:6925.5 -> 0.6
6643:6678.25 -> 0.2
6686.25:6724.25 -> 2.1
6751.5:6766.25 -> 0.6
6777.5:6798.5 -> 1.2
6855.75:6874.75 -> 0.0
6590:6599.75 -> 0.1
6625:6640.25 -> 0.4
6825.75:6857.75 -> 0.4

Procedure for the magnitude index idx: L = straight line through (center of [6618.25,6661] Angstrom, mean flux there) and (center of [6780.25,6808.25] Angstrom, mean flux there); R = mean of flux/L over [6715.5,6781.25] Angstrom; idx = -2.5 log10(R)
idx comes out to -0.03 mag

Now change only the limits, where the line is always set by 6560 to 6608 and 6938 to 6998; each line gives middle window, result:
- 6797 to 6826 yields 0.04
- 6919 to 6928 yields 0.01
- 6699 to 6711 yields 0.08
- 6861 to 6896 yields 0.01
